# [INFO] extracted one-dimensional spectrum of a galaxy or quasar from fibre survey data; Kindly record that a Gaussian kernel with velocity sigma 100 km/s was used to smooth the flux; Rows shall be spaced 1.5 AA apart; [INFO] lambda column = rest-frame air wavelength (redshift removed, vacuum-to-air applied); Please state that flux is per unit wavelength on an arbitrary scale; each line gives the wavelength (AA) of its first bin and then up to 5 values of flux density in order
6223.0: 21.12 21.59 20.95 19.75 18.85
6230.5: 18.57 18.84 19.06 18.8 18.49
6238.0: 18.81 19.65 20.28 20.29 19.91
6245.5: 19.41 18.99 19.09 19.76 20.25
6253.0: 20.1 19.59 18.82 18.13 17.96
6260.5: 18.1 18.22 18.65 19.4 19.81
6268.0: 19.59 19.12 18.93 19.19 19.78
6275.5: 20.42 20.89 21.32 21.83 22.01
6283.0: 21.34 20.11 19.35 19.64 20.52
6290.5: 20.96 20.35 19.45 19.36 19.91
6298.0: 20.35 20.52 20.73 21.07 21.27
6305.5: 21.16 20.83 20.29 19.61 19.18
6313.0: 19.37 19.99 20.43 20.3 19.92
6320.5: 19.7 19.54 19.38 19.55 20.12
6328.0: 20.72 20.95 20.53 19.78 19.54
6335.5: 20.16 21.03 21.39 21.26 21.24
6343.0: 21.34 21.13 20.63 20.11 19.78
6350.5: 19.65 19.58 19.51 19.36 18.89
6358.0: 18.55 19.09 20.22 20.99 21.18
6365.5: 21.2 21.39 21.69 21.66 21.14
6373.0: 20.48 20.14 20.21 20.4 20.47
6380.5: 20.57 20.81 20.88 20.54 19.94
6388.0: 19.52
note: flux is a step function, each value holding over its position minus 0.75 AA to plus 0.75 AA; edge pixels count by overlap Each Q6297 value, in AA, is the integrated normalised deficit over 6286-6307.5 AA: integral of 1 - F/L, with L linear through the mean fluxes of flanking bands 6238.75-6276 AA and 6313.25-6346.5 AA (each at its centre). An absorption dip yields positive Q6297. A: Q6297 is -0.5 AA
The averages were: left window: 19.3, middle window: 20.4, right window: 20.4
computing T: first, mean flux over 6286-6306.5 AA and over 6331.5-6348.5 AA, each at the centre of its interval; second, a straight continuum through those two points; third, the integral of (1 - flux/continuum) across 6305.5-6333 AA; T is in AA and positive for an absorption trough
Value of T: 0.7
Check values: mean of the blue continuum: 20.4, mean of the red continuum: 20.7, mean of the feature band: 20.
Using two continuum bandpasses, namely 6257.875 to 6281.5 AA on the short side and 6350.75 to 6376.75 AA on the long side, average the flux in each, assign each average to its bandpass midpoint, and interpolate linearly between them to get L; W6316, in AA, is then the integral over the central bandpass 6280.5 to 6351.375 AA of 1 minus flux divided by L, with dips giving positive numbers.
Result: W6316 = -1.39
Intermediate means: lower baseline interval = 19.6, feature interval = 20.3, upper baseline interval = 20.3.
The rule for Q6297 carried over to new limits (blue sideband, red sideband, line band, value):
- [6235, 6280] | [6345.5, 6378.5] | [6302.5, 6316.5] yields -0.3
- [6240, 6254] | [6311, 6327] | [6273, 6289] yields -0.7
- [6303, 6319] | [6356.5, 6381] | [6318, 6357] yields 0.3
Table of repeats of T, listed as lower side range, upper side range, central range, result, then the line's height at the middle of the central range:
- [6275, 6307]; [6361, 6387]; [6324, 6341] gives 0.2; 20.7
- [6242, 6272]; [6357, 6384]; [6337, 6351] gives -0.3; 20.3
